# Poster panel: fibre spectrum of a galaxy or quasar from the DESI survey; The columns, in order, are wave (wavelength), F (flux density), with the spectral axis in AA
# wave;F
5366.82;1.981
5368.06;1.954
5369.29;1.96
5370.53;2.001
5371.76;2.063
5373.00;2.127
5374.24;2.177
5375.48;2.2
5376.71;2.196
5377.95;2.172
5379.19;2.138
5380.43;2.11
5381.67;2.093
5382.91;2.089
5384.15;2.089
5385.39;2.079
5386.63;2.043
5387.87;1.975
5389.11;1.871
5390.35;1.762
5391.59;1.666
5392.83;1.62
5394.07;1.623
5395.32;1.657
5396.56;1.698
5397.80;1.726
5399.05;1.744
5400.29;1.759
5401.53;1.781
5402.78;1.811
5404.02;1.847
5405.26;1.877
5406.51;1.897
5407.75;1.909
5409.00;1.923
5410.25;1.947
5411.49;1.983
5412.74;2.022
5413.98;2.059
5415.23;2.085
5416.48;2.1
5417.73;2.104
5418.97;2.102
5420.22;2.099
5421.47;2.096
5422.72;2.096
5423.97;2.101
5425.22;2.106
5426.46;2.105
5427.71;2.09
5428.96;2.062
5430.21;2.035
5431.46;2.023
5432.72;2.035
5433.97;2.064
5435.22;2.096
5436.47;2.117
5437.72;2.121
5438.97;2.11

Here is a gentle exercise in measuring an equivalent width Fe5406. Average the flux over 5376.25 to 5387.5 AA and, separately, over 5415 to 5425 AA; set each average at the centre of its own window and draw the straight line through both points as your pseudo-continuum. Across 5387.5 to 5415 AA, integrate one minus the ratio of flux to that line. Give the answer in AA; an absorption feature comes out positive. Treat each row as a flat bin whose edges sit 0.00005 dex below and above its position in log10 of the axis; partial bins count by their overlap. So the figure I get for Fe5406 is 3.6 AA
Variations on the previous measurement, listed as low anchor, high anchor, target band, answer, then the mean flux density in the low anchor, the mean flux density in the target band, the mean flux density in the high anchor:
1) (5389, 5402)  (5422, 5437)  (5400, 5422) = -1.04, 1.71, 1.97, 2.08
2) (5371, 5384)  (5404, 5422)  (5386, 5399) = 1.98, 2.13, 1.76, 2.01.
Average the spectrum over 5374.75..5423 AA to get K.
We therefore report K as 1.95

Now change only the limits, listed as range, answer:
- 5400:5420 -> 1.96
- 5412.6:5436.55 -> 2.08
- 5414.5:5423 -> 2.1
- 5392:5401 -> 1.69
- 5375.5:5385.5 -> 2.13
